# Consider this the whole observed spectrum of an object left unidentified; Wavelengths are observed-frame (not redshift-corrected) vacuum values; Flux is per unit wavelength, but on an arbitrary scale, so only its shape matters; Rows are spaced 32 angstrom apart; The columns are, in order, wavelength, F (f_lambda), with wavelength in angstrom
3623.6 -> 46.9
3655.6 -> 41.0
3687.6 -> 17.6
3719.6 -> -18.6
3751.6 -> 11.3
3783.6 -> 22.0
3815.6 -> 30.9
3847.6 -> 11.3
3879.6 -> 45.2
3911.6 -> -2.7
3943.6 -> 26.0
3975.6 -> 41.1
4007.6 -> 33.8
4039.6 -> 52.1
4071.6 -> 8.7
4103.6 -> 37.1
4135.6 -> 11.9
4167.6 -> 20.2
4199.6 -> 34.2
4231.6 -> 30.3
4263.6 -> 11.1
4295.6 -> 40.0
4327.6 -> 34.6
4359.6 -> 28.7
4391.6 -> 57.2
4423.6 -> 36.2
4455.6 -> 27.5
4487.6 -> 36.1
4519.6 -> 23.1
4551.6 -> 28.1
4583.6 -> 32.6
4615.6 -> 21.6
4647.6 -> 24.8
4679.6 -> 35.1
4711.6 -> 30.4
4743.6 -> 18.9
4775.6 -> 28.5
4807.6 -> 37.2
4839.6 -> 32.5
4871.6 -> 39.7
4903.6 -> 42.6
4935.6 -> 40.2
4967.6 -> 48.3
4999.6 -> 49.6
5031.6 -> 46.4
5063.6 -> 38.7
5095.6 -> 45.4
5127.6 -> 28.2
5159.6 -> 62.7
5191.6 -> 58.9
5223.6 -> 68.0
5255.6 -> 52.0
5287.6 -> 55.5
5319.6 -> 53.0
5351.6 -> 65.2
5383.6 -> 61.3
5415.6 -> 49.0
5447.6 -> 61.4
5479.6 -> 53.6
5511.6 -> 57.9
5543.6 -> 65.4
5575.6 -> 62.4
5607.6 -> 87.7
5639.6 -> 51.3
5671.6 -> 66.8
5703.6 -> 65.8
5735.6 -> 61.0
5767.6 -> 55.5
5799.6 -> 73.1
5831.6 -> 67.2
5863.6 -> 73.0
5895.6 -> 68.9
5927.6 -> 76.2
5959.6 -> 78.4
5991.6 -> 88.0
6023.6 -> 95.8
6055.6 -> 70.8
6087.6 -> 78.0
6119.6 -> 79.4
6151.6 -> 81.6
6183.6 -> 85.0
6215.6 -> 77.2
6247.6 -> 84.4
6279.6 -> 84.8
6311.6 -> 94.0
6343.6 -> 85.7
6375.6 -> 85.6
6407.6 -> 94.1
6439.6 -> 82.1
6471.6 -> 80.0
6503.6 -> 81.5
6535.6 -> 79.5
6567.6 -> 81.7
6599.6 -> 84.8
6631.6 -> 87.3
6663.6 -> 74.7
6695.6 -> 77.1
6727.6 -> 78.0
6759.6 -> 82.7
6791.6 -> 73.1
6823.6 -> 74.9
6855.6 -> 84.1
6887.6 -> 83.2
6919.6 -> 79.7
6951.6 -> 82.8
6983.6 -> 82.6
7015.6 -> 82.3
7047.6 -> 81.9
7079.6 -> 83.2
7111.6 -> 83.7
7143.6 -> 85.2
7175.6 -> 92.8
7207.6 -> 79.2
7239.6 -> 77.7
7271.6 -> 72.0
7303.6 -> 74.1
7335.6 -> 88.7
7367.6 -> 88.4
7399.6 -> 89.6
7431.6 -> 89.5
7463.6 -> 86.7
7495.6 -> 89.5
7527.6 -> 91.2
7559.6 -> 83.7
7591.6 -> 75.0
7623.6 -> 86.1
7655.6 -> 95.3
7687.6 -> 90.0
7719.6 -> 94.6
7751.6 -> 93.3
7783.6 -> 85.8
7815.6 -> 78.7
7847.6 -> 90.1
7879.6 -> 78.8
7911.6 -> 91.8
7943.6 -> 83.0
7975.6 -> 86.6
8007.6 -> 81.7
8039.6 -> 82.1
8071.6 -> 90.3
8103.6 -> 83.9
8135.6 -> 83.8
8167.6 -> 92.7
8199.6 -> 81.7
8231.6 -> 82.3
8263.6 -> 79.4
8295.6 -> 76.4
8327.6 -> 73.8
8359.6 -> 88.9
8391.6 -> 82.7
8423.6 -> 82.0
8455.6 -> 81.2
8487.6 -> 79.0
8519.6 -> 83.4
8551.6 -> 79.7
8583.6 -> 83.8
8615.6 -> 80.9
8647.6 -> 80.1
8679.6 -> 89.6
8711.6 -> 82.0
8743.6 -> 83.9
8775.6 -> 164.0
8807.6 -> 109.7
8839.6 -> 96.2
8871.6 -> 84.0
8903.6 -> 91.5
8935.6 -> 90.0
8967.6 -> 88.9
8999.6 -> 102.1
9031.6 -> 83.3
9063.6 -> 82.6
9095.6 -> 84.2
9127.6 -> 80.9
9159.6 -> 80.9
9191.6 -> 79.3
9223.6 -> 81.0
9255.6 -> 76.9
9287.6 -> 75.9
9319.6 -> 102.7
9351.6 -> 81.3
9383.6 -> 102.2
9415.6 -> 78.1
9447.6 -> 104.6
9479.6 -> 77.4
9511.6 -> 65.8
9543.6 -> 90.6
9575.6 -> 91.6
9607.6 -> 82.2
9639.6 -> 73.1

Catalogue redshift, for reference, 0.338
